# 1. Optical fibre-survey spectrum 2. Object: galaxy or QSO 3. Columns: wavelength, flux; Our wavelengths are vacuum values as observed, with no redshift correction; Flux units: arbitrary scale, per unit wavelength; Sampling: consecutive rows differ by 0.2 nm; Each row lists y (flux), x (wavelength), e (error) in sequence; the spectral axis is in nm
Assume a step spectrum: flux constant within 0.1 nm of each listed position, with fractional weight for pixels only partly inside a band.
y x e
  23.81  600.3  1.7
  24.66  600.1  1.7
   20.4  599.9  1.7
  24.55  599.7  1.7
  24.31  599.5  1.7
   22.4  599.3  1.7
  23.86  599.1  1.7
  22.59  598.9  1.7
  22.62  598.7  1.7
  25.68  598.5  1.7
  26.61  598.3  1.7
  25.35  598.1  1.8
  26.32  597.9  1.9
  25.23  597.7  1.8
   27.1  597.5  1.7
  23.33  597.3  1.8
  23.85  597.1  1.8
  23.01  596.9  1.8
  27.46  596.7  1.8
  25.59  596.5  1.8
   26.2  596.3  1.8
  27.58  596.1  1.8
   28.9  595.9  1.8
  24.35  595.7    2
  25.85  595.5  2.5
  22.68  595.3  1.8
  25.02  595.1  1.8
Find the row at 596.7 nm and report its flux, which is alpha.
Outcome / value 27.46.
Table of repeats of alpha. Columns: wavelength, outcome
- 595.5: 25.85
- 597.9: 26.32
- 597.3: 23.33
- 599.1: 23.86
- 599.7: 24.55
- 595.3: 22.68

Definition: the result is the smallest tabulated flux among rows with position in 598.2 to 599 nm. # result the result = 22.59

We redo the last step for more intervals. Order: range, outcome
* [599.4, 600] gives 20.4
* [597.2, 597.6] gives 23.33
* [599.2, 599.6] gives 22.4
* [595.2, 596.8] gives 22.68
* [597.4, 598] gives 25.23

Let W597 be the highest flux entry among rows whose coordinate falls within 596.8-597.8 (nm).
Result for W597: 27.1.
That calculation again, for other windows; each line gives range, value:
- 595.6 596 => 28.9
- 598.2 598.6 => 26.61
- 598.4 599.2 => 25.68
